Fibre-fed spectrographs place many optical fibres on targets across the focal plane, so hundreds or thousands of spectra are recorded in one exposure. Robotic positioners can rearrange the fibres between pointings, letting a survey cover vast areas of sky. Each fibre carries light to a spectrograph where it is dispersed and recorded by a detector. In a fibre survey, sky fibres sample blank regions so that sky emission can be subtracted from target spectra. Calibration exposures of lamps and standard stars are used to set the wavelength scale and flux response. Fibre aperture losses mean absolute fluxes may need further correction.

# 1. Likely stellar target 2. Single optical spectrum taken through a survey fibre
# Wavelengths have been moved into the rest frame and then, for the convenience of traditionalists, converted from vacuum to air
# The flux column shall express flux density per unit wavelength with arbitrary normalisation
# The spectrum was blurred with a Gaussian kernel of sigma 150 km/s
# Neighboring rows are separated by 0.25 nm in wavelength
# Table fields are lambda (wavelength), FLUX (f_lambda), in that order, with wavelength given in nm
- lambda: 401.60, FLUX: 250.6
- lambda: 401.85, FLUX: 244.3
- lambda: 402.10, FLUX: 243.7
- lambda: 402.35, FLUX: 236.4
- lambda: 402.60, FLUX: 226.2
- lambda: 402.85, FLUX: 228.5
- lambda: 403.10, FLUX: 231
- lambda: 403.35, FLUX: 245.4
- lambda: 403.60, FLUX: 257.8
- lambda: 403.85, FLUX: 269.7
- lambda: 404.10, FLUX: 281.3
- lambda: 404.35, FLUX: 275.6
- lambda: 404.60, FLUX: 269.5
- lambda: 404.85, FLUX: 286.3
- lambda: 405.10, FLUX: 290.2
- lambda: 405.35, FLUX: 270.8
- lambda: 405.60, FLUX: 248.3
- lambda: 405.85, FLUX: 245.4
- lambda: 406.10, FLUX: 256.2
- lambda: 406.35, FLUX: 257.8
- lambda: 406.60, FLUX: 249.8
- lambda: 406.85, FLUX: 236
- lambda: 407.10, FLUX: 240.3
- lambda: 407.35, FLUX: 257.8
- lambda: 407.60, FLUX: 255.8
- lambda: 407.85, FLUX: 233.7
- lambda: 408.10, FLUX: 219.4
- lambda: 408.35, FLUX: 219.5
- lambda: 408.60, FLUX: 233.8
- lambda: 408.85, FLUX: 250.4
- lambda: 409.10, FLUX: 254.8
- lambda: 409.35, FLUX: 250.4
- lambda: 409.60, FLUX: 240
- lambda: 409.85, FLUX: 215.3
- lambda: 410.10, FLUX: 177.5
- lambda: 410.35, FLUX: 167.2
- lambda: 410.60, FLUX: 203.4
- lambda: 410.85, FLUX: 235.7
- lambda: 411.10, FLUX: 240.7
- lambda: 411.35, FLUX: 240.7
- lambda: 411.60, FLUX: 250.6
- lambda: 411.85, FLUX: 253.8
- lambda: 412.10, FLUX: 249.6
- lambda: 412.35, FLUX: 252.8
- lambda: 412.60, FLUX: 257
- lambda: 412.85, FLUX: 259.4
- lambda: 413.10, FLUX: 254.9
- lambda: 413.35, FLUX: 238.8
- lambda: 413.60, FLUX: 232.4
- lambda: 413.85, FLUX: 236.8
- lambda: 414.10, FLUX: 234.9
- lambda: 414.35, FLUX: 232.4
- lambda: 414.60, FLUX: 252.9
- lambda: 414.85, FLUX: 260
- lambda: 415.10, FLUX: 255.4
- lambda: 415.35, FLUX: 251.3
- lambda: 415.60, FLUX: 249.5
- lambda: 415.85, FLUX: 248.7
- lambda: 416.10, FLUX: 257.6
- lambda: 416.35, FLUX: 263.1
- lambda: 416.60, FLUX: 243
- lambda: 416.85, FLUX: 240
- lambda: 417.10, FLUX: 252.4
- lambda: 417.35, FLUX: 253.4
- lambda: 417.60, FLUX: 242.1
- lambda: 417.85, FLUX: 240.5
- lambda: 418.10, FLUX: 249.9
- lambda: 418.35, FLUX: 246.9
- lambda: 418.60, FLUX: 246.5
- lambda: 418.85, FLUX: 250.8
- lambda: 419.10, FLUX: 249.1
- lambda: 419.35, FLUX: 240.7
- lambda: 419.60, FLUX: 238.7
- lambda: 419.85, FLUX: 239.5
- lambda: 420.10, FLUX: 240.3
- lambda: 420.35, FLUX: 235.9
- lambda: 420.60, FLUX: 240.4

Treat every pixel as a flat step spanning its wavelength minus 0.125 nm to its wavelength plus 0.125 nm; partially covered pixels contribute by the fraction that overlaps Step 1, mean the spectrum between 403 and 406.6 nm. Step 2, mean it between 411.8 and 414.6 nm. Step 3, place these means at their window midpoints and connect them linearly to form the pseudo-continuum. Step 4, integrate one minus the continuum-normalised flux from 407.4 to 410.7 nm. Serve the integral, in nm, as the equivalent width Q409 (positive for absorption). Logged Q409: 0.37 nm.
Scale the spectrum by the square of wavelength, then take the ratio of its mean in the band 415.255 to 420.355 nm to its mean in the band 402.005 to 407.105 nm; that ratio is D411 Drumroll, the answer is 1.0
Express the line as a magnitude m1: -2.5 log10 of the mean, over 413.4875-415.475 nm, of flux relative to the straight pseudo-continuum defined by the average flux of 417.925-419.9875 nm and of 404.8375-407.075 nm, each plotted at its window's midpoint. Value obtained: 0.02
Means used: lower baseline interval 258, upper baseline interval 245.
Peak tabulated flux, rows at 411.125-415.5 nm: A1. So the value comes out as 260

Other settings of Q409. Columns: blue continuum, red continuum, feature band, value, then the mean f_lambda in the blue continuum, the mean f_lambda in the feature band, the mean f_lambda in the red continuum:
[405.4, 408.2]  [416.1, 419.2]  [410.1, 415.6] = 0.175 nm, 246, 240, 249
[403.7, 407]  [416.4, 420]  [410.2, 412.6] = 0.206 nm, 264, 233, 246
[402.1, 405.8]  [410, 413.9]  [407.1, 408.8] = 0.060 nm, 258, 238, 235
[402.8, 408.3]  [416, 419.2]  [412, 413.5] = -0.004 nm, 255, 252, 249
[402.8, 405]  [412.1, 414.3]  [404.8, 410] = 0.176 nm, 262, 247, 246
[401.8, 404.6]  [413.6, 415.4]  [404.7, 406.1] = -0.101 nm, 250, 267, 245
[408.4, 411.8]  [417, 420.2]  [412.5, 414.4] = -0.070 nm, 228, 244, 245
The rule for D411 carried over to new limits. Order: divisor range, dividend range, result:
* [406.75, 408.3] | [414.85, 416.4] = 1.10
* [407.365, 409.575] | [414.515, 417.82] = 1.08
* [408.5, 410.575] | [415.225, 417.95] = 1.16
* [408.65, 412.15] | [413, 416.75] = 1.10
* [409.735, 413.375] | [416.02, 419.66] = 1.09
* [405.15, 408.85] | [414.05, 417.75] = 1.06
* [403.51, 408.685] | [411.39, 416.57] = 1.02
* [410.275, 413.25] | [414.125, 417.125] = 1.06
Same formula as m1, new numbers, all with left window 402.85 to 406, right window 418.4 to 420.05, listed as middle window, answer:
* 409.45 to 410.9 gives 0.24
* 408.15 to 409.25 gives 0.08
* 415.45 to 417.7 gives -0.01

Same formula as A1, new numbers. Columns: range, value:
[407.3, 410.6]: 257.8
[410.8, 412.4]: 253.8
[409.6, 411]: 240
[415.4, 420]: 263.1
